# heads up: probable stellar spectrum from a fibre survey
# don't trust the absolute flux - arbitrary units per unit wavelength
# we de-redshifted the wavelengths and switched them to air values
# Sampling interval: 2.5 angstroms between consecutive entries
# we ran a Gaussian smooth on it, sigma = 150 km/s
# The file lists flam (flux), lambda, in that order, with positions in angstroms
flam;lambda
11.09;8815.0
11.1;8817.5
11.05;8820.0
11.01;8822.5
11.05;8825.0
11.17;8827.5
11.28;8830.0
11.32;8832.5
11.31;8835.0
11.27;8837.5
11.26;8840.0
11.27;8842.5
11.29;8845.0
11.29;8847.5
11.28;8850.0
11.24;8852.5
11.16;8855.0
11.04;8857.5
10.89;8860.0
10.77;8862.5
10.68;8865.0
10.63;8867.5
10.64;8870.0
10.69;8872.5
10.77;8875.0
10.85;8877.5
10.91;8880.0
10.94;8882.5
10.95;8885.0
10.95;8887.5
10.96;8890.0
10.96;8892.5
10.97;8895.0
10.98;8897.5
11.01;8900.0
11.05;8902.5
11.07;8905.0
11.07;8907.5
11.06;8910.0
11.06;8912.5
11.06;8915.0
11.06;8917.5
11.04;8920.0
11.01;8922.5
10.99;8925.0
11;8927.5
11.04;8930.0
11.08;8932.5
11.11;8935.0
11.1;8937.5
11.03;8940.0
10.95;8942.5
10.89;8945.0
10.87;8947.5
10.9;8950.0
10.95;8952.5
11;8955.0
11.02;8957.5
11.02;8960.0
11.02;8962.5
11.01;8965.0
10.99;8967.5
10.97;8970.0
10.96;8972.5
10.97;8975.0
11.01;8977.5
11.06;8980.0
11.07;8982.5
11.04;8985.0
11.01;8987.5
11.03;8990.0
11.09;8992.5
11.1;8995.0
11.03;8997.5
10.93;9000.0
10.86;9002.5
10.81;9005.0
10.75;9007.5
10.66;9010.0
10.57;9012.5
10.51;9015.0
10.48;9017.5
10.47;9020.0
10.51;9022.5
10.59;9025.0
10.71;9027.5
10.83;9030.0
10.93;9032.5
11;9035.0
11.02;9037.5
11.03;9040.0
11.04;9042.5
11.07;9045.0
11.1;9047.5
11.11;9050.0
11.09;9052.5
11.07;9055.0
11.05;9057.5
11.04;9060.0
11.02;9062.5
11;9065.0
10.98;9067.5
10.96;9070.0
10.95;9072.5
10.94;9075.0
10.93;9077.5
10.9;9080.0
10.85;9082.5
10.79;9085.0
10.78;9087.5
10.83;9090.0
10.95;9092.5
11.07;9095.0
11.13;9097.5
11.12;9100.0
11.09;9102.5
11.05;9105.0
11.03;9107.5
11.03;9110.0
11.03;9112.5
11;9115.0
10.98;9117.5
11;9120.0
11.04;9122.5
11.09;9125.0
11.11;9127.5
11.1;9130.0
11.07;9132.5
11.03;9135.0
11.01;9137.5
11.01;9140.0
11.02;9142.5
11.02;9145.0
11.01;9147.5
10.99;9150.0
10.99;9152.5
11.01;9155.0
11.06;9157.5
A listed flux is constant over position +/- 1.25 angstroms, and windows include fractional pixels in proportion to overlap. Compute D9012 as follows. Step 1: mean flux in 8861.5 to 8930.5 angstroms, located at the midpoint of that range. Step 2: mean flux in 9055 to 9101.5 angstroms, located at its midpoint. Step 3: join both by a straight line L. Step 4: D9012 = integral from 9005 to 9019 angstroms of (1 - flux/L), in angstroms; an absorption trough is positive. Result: 0.4 angstroms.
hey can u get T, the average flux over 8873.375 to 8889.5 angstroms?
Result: 10.9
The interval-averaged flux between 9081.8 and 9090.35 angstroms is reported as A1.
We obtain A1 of 10.8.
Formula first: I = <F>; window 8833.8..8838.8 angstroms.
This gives 11.3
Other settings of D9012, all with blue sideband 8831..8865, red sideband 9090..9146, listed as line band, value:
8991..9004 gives 0.1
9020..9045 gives 0.5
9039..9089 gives 0.4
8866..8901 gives 0.9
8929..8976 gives 0.5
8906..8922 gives 0.1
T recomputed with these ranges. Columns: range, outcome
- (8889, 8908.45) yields 11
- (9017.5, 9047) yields 10.8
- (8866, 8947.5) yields 11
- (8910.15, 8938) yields 11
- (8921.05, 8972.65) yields 11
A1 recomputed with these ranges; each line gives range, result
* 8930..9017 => 10.9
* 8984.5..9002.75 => 11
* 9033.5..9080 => 11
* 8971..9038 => 10.9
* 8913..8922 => 11.1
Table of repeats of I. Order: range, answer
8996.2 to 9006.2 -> 10.9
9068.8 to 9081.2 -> 10.9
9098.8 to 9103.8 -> 11.1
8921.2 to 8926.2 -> 11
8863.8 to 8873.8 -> 10.7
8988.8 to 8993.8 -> 11.1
